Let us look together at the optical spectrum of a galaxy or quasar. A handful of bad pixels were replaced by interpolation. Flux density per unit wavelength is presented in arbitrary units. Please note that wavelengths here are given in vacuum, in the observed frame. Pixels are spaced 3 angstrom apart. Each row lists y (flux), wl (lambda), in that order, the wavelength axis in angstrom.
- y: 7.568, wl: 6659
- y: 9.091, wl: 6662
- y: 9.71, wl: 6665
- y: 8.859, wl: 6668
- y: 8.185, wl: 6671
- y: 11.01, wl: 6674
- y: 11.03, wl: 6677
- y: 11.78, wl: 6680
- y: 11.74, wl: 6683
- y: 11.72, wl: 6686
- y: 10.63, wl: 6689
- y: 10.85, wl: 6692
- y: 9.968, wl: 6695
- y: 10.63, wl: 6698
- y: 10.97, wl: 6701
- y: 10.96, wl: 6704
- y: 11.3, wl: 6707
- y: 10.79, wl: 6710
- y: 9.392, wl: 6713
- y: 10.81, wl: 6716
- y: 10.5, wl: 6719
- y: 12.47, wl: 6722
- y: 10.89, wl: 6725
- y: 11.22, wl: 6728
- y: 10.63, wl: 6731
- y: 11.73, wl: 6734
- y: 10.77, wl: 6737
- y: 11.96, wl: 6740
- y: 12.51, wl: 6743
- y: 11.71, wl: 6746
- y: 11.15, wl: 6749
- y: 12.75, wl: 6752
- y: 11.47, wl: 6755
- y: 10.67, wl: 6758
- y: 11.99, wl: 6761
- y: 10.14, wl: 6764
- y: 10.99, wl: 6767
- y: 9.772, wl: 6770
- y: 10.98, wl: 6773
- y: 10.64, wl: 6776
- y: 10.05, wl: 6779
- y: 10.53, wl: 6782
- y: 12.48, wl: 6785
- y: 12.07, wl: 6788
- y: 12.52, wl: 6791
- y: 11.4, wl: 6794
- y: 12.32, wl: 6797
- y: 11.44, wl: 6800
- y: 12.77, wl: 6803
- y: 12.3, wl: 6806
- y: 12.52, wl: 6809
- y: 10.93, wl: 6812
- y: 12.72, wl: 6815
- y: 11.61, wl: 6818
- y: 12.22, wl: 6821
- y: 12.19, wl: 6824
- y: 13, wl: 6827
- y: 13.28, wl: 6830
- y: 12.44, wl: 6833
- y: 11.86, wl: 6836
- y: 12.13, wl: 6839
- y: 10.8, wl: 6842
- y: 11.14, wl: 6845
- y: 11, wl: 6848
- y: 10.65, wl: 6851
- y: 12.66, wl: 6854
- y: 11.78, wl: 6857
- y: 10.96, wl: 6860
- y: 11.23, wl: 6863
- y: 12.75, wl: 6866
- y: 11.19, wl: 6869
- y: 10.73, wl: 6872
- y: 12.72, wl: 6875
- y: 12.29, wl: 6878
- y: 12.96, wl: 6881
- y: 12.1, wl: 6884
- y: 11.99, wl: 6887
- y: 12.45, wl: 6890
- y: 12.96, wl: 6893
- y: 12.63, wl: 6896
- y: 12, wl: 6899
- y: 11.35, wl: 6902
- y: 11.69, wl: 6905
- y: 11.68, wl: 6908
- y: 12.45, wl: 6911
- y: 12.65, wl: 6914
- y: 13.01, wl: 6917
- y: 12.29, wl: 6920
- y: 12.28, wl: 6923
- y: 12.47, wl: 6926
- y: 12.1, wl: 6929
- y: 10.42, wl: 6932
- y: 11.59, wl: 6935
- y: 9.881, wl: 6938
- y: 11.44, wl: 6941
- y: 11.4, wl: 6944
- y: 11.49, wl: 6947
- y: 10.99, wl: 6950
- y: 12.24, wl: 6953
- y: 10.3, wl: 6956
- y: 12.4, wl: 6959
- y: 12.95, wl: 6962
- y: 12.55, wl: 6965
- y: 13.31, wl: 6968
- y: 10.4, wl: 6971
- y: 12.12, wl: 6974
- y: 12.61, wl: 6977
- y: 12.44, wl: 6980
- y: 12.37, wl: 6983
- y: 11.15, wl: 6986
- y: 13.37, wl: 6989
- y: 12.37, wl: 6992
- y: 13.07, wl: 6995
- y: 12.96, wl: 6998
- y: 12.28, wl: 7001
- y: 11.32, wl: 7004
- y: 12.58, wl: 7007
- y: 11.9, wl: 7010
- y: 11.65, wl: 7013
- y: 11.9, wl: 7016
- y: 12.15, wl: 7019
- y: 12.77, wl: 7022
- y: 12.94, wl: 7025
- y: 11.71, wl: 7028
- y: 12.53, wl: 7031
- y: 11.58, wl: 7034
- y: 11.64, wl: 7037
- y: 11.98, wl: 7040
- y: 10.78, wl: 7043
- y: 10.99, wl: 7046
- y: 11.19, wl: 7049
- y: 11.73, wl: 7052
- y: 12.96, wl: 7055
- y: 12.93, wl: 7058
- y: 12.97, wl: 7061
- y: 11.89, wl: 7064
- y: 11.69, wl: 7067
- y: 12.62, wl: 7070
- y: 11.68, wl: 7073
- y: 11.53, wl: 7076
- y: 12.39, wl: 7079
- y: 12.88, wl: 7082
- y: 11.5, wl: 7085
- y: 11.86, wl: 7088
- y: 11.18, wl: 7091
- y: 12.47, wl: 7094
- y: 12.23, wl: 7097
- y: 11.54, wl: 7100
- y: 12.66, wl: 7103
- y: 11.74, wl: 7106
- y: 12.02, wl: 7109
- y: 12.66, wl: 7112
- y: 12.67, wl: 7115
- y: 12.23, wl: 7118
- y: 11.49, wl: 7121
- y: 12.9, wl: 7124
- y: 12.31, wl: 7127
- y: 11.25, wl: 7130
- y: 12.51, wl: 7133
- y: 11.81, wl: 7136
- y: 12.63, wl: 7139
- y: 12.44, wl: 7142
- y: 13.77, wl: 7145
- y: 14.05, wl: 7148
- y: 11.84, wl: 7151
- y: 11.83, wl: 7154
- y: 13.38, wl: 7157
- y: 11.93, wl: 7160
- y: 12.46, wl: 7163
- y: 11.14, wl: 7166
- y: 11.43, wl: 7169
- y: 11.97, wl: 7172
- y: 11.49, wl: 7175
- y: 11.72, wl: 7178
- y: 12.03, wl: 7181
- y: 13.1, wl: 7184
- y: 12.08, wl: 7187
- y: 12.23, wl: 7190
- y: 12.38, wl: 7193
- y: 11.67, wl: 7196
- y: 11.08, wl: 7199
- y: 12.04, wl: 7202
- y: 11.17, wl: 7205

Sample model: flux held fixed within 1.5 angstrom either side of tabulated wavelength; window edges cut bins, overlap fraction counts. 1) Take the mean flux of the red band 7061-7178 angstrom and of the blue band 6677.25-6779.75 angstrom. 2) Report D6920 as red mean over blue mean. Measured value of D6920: 1.1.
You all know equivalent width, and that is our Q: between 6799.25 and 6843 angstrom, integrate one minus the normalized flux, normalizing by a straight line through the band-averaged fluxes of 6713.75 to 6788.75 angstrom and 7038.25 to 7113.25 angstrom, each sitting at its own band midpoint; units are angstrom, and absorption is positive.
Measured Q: -3.06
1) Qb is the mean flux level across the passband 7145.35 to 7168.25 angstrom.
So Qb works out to 12.4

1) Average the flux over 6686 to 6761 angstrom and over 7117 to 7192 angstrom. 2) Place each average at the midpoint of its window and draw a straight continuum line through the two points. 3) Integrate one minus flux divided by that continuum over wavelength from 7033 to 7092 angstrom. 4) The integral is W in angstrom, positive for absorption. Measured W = 0.49 angstrom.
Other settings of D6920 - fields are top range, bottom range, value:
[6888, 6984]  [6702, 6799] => 1.06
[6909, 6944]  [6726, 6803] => 1.04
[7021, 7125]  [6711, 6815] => 1.06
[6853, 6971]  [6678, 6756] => 1.07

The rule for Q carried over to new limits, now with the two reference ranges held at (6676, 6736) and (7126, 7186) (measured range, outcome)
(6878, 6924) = -3.0 angstrom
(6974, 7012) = -1.8 angstrom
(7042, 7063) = 0.0 angstrom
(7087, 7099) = 0.2 angstrom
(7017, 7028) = -0.5 angstrom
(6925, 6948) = 0.6 angstrom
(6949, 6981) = -0.9 angstrom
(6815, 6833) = -1.8 angstrom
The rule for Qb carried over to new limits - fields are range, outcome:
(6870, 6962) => 11.9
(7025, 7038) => 12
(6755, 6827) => 11.6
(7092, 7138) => 12.2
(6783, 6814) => 12.1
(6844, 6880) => 11.6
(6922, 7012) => 12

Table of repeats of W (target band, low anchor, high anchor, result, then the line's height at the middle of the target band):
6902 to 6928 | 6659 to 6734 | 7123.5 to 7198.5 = -2.0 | 11.4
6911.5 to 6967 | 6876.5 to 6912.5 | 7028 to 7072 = 1.4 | 12.1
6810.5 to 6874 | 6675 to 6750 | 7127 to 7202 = -2.0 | 11.4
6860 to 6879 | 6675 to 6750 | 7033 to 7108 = -0.4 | 11.5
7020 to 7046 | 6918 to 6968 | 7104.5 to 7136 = 0.0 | 12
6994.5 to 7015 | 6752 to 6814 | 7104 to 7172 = -0.4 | 12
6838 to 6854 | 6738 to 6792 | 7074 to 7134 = 0.4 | 11.5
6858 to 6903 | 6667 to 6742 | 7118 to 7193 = -2.5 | 11.4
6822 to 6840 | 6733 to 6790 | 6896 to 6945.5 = -1.5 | 11.5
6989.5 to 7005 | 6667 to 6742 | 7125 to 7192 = -1.0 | 11.8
